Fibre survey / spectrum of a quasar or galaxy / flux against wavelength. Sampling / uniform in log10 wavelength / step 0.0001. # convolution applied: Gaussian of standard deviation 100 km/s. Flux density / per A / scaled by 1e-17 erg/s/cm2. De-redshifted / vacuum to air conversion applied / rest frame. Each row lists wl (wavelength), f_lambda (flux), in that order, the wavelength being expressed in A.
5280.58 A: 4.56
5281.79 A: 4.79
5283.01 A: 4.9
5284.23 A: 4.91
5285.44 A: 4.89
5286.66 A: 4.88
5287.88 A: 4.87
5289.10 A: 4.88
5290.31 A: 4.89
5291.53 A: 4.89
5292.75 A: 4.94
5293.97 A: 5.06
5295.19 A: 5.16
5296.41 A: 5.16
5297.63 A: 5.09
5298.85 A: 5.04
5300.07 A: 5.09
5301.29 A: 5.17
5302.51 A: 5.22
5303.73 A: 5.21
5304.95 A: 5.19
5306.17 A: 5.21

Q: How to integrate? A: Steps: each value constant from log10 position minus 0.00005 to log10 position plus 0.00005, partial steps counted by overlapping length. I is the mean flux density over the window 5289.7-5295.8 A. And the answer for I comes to 4.99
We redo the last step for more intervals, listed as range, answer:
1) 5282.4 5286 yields 4.9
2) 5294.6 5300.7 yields 5.11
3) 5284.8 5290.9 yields 4.89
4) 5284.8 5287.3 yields 4.89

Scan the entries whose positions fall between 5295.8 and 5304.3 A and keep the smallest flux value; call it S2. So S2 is 5.04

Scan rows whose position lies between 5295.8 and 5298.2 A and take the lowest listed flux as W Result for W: 5.09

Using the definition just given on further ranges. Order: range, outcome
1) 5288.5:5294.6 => 4.88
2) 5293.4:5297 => 5.06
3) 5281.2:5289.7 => 4.79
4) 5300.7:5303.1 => 5.17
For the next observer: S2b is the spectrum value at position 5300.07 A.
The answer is 5.09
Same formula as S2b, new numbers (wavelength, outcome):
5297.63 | 5.09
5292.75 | 4.94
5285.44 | 4.89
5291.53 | 4.89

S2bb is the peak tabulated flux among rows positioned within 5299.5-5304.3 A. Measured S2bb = 5.22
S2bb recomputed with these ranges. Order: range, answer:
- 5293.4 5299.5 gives 5.16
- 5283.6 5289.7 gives 4.91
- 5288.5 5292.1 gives 4.89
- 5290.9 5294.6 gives 5.06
